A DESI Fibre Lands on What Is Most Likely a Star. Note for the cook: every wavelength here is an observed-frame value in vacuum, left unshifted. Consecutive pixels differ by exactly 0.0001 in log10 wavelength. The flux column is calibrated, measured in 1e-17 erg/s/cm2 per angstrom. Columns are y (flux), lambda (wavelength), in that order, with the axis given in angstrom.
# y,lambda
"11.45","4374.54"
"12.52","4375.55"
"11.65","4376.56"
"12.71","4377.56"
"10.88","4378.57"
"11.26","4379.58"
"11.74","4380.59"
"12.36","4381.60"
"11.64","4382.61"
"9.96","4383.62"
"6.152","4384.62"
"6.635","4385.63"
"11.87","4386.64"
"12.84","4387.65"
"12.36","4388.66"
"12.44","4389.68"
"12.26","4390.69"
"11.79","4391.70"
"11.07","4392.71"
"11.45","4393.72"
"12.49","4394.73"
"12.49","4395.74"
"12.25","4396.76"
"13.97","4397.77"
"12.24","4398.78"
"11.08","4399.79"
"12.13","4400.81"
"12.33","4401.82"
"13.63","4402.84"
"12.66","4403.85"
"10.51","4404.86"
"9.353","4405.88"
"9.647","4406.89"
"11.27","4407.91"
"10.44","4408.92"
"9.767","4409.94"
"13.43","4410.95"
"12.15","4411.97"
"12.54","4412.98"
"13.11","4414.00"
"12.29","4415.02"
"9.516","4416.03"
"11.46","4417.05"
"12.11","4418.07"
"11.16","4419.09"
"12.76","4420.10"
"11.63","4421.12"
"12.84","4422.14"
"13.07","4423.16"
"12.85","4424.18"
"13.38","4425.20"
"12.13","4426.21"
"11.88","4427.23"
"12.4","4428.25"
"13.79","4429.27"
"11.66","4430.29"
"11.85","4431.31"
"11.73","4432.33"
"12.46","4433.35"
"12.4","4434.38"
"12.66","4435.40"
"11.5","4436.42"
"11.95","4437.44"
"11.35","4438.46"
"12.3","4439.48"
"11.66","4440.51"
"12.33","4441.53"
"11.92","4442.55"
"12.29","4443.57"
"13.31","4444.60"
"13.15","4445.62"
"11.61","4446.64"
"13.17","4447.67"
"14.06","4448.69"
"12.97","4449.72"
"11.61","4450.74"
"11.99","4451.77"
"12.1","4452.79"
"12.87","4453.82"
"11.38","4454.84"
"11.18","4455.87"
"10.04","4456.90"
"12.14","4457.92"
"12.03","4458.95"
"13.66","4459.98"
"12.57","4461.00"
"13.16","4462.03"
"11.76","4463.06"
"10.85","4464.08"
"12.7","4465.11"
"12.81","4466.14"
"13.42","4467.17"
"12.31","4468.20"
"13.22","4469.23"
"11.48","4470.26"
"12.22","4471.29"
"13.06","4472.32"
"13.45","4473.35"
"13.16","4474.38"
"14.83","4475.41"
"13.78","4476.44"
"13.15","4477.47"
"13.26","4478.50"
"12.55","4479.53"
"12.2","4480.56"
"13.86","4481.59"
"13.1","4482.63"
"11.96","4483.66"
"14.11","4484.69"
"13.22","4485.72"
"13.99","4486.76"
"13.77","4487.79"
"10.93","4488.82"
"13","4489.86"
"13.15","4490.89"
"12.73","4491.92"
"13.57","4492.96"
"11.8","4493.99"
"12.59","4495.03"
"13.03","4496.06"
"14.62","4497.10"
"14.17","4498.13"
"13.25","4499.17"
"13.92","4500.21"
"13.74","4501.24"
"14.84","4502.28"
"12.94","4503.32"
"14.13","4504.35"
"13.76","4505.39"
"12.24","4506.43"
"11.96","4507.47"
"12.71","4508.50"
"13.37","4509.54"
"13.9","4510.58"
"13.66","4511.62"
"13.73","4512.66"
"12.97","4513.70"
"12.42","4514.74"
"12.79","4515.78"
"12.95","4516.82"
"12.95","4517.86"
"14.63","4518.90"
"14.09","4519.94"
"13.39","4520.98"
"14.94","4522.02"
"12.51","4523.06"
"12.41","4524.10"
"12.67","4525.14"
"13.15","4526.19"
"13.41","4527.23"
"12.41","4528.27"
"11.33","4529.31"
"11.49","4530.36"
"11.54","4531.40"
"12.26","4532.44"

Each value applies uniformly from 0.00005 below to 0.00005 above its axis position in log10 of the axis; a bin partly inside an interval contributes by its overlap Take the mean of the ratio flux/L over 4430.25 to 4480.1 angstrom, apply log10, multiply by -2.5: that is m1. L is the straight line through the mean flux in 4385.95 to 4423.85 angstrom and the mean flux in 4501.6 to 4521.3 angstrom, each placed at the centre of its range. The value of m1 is 0.01 mag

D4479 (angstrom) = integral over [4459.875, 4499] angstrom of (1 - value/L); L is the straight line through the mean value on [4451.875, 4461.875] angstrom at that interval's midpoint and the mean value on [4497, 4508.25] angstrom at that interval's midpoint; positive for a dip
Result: -0.6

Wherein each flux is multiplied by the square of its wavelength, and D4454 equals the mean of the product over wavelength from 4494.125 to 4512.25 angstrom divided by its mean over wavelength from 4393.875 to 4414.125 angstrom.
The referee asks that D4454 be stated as 1.2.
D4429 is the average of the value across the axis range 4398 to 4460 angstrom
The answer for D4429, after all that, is 12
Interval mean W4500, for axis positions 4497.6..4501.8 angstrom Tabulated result 13.8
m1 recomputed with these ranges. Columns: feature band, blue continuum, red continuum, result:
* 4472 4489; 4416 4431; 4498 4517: -0.022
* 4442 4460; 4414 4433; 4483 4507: 0.029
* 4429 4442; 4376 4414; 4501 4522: 0.007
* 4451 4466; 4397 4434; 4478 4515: 0.052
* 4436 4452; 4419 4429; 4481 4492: 0.031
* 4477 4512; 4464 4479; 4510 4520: -0.002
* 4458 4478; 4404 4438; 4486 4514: -0.008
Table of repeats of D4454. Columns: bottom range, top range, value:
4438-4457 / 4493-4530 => 1.11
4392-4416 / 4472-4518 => 1.17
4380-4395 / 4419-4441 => 1.12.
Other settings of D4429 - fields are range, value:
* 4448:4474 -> 12.4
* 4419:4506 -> 12.7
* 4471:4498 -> 13.1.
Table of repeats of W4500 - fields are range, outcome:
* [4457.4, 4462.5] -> 12.7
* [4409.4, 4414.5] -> 12.2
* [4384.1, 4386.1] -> 6.46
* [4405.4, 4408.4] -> 10.1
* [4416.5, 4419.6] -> 11.6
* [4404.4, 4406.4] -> 9.91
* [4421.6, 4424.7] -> 12.9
